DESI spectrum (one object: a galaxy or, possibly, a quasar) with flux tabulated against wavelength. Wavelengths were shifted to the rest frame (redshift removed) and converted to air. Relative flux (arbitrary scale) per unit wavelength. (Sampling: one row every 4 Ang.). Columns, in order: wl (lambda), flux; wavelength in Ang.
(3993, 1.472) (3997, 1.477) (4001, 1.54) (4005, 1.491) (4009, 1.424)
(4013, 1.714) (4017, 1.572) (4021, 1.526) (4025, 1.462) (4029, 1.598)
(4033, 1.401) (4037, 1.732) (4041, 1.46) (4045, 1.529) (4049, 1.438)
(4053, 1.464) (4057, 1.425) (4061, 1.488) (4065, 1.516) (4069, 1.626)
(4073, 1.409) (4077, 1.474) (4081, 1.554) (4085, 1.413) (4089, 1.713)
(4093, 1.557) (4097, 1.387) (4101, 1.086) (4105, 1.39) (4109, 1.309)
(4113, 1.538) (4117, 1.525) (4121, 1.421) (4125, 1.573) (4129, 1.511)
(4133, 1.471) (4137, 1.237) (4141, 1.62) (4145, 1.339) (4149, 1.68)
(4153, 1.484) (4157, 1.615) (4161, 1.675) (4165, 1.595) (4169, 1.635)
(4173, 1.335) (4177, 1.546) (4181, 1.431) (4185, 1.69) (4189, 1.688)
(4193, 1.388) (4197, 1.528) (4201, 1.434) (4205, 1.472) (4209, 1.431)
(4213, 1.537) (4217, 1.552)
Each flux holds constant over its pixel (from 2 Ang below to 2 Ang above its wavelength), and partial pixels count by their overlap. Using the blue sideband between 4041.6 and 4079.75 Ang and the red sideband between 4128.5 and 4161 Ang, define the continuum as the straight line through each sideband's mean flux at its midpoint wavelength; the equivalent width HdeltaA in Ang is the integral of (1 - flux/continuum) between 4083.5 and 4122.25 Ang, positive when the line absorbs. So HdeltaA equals 1.58 Ang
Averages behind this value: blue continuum 1.49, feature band 1.43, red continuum 1.5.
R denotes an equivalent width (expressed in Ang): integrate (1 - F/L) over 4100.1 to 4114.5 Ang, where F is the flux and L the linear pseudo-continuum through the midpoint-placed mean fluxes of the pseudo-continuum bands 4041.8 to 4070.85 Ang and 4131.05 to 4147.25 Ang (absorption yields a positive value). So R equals 1.06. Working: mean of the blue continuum 1.5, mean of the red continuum 1.42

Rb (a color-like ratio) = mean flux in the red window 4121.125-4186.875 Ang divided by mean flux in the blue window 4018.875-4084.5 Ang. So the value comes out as 1.01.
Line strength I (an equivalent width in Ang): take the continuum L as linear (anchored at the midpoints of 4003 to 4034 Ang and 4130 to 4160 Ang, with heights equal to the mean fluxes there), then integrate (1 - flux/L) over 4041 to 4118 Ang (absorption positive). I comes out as 2.5 Ang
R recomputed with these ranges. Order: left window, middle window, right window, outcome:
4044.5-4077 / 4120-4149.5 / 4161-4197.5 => 0.9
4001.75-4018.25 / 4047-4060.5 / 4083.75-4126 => 0.5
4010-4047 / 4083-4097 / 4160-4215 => 0.0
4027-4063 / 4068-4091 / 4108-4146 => -0.6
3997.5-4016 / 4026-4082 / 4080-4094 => 1.6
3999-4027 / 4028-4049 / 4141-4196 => 0.1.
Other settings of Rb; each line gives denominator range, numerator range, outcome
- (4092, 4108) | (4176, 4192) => 1.18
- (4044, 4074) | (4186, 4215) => 1.01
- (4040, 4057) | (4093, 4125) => 0.96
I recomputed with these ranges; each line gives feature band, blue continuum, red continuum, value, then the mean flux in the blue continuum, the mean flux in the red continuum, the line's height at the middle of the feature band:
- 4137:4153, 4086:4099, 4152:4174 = 0.6 Ang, 1.54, 1.57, 1.56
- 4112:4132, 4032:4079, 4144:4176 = 0.3 Ang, 1.5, 1.55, 1.53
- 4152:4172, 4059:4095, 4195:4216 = -1.3 Ang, 1.53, 1.48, 1.5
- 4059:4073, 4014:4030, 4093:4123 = -0.5 Ang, 1.55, 1.39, 1.47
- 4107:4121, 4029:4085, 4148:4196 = 0.7 Ang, 1.5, 1.56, 1.53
